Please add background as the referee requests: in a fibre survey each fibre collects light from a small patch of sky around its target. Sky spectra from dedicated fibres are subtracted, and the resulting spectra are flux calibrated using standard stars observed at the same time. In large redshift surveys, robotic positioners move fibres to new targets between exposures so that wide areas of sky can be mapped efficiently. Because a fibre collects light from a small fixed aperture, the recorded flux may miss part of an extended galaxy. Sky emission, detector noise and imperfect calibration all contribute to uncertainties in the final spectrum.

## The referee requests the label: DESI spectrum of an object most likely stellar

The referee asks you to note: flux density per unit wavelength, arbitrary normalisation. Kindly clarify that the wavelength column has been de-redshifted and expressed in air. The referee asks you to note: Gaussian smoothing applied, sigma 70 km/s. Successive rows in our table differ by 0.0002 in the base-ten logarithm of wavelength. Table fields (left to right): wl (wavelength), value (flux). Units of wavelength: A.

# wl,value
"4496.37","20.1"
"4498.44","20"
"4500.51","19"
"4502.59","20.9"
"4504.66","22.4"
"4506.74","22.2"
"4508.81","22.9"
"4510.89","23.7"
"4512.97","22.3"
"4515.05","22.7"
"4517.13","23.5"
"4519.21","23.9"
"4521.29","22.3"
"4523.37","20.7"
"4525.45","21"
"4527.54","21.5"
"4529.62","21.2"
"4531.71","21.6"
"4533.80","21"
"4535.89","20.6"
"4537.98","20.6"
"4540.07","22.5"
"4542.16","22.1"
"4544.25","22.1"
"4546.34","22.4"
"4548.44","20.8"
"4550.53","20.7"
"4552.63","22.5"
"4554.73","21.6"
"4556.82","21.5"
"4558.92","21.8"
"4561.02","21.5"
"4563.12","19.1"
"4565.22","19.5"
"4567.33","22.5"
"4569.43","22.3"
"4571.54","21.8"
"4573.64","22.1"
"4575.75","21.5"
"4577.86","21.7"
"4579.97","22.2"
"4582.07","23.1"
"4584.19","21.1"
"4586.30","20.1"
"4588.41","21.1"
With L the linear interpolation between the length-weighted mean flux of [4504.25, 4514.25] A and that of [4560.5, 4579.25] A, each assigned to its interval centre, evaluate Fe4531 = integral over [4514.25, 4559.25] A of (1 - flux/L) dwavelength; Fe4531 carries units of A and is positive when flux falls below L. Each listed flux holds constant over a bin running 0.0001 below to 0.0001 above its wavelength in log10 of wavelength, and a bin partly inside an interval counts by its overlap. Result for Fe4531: 0.7 A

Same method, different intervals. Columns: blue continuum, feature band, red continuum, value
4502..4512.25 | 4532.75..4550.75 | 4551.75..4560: 0.5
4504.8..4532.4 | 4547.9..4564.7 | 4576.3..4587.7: 0.6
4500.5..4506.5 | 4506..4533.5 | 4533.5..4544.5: -1.2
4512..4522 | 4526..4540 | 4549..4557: 0.7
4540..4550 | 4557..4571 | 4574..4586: 0.4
